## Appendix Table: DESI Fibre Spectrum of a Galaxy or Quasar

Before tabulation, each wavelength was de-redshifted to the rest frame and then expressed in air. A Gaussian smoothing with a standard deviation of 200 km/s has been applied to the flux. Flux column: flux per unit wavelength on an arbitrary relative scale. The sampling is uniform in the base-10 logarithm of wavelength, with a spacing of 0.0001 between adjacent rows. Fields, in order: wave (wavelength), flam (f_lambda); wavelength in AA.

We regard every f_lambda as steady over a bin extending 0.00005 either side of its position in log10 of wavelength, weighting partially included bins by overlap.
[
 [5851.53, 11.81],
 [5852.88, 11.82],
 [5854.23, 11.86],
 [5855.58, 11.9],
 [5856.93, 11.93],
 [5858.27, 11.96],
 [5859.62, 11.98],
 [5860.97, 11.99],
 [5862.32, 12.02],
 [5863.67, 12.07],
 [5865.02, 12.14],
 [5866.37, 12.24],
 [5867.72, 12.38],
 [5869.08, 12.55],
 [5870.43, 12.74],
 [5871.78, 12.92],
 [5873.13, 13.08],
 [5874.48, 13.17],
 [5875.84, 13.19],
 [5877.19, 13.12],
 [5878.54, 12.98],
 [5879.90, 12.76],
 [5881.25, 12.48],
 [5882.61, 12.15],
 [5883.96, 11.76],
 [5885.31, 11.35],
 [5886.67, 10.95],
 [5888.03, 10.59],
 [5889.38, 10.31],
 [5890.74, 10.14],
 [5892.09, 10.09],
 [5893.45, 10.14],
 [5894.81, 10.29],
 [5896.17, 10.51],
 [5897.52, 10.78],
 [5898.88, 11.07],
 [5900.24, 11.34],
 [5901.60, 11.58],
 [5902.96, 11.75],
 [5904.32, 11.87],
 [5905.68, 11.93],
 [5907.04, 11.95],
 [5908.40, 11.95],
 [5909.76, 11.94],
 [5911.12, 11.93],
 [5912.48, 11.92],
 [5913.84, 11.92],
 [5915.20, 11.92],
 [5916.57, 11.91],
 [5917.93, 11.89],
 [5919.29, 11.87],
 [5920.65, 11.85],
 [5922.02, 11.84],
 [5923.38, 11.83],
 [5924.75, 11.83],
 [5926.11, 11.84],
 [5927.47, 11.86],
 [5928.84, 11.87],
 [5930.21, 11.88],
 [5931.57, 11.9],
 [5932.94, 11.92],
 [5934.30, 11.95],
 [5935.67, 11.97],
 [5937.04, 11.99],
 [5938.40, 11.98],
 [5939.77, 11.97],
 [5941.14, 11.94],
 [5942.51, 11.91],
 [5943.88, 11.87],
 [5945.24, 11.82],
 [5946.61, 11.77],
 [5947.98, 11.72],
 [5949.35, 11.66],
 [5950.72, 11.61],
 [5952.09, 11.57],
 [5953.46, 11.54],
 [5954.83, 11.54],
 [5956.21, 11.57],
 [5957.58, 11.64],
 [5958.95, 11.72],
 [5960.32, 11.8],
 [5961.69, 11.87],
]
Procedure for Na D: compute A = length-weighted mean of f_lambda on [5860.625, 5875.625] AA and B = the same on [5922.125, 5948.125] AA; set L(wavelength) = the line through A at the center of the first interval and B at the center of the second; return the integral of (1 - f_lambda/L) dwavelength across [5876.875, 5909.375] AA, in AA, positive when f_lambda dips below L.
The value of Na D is 2.3 AA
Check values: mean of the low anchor 12.5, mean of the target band 11.4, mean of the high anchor 11.9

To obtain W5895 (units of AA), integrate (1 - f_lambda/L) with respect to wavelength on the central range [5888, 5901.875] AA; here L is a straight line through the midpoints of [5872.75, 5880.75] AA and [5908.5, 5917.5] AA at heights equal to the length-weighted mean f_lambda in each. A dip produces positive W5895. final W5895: 2.1 AA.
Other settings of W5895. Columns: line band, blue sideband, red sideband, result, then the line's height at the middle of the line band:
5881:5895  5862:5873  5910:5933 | 1.51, 12.2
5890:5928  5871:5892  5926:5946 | 1.51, 12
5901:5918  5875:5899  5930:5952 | -0.44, 11.6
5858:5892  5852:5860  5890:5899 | -2.83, 11.2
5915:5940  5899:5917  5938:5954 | -0.22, 11.8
